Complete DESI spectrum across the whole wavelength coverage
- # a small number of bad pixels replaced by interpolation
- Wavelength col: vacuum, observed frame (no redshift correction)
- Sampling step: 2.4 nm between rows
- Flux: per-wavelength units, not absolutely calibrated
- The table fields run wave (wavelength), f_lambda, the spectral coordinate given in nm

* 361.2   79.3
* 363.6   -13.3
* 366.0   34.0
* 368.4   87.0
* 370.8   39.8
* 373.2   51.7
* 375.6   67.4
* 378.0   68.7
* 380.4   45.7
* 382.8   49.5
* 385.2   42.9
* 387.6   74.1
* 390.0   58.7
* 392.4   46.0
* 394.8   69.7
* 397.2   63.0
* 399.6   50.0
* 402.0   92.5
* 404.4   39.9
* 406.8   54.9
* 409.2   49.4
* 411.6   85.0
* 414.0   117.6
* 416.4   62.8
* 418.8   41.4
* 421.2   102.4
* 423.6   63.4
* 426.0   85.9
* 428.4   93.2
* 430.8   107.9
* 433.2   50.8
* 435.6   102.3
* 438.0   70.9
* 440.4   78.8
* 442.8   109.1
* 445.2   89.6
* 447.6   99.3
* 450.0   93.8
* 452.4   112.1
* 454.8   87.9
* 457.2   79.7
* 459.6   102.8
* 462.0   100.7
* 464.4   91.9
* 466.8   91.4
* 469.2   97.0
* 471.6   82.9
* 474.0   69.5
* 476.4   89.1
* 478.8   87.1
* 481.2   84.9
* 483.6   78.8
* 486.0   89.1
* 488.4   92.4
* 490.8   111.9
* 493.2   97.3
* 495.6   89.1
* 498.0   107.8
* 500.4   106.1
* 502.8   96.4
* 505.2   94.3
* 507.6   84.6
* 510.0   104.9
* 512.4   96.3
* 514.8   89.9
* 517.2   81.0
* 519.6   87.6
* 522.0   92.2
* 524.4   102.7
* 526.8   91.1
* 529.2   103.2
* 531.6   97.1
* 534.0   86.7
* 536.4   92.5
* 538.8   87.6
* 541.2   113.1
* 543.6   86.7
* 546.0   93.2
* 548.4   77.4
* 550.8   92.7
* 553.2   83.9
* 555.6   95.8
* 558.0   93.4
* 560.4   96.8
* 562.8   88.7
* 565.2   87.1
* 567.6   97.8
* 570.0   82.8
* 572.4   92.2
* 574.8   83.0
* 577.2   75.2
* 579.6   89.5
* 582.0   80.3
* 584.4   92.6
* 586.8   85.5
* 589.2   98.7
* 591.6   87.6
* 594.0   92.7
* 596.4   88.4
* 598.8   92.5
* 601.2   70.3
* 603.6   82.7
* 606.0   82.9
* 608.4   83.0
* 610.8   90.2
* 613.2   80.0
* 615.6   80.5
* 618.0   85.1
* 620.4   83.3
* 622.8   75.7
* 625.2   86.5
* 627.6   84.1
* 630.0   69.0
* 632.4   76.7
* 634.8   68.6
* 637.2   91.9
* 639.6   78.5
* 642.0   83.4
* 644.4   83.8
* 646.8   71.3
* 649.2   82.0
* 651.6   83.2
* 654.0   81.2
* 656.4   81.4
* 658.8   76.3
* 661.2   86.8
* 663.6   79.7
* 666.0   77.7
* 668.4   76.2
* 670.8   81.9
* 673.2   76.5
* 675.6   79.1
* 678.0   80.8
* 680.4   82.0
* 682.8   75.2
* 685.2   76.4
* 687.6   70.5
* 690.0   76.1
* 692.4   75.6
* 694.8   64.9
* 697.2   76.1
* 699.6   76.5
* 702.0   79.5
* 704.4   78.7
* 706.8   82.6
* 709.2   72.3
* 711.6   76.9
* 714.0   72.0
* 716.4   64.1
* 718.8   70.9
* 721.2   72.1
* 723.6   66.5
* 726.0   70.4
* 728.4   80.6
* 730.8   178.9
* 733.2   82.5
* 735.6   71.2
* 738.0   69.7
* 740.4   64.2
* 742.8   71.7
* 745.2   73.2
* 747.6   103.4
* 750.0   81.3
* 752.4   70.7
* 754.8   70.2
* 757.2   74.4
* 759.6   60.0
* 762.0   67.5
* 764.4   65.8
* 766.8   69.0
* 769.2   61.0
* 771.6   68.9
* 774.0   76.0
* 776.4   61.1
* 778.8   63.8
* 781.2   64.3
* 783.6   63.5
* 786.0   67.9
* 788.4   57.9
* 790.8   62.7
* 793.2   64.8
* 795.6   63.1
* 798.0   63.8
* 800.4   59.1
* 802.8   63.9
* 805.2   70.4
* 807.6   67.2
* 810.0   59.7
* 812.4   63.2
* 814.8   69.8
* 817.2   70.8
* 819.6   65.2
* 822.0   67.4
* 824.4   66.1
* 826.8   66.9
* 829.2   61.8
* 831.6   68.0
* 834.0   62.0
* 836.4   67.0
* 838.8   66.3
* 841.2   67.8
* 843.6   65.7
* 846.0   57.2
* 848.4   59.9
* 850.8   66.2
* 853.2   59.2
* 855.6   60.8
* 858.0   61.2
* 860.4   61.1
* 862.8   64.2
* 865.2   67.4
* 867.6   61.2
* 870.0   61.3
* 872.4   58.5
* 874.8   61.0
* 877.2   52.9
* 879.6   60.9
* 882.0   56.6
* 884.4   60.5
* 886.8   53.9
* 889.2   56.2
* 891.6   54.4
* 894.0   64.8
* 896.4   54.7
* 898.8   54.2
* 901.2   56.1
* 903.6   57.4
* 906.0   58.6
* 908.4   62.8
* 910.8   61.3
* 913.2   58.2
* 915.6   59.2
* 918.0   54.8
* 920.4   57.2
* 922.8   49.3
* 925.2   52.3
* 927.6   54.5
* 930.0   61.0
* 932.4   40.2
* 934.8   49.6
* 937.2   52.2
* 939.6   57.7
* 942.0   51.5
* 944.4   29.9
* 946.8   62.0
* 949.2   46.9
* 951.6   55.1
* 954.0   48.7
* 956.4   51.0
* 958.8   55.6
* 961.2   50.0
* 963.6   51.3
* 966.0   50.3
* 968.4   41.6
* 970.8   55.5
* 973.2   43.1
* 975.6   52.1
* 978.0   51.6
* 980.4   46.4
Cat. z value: 0.112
